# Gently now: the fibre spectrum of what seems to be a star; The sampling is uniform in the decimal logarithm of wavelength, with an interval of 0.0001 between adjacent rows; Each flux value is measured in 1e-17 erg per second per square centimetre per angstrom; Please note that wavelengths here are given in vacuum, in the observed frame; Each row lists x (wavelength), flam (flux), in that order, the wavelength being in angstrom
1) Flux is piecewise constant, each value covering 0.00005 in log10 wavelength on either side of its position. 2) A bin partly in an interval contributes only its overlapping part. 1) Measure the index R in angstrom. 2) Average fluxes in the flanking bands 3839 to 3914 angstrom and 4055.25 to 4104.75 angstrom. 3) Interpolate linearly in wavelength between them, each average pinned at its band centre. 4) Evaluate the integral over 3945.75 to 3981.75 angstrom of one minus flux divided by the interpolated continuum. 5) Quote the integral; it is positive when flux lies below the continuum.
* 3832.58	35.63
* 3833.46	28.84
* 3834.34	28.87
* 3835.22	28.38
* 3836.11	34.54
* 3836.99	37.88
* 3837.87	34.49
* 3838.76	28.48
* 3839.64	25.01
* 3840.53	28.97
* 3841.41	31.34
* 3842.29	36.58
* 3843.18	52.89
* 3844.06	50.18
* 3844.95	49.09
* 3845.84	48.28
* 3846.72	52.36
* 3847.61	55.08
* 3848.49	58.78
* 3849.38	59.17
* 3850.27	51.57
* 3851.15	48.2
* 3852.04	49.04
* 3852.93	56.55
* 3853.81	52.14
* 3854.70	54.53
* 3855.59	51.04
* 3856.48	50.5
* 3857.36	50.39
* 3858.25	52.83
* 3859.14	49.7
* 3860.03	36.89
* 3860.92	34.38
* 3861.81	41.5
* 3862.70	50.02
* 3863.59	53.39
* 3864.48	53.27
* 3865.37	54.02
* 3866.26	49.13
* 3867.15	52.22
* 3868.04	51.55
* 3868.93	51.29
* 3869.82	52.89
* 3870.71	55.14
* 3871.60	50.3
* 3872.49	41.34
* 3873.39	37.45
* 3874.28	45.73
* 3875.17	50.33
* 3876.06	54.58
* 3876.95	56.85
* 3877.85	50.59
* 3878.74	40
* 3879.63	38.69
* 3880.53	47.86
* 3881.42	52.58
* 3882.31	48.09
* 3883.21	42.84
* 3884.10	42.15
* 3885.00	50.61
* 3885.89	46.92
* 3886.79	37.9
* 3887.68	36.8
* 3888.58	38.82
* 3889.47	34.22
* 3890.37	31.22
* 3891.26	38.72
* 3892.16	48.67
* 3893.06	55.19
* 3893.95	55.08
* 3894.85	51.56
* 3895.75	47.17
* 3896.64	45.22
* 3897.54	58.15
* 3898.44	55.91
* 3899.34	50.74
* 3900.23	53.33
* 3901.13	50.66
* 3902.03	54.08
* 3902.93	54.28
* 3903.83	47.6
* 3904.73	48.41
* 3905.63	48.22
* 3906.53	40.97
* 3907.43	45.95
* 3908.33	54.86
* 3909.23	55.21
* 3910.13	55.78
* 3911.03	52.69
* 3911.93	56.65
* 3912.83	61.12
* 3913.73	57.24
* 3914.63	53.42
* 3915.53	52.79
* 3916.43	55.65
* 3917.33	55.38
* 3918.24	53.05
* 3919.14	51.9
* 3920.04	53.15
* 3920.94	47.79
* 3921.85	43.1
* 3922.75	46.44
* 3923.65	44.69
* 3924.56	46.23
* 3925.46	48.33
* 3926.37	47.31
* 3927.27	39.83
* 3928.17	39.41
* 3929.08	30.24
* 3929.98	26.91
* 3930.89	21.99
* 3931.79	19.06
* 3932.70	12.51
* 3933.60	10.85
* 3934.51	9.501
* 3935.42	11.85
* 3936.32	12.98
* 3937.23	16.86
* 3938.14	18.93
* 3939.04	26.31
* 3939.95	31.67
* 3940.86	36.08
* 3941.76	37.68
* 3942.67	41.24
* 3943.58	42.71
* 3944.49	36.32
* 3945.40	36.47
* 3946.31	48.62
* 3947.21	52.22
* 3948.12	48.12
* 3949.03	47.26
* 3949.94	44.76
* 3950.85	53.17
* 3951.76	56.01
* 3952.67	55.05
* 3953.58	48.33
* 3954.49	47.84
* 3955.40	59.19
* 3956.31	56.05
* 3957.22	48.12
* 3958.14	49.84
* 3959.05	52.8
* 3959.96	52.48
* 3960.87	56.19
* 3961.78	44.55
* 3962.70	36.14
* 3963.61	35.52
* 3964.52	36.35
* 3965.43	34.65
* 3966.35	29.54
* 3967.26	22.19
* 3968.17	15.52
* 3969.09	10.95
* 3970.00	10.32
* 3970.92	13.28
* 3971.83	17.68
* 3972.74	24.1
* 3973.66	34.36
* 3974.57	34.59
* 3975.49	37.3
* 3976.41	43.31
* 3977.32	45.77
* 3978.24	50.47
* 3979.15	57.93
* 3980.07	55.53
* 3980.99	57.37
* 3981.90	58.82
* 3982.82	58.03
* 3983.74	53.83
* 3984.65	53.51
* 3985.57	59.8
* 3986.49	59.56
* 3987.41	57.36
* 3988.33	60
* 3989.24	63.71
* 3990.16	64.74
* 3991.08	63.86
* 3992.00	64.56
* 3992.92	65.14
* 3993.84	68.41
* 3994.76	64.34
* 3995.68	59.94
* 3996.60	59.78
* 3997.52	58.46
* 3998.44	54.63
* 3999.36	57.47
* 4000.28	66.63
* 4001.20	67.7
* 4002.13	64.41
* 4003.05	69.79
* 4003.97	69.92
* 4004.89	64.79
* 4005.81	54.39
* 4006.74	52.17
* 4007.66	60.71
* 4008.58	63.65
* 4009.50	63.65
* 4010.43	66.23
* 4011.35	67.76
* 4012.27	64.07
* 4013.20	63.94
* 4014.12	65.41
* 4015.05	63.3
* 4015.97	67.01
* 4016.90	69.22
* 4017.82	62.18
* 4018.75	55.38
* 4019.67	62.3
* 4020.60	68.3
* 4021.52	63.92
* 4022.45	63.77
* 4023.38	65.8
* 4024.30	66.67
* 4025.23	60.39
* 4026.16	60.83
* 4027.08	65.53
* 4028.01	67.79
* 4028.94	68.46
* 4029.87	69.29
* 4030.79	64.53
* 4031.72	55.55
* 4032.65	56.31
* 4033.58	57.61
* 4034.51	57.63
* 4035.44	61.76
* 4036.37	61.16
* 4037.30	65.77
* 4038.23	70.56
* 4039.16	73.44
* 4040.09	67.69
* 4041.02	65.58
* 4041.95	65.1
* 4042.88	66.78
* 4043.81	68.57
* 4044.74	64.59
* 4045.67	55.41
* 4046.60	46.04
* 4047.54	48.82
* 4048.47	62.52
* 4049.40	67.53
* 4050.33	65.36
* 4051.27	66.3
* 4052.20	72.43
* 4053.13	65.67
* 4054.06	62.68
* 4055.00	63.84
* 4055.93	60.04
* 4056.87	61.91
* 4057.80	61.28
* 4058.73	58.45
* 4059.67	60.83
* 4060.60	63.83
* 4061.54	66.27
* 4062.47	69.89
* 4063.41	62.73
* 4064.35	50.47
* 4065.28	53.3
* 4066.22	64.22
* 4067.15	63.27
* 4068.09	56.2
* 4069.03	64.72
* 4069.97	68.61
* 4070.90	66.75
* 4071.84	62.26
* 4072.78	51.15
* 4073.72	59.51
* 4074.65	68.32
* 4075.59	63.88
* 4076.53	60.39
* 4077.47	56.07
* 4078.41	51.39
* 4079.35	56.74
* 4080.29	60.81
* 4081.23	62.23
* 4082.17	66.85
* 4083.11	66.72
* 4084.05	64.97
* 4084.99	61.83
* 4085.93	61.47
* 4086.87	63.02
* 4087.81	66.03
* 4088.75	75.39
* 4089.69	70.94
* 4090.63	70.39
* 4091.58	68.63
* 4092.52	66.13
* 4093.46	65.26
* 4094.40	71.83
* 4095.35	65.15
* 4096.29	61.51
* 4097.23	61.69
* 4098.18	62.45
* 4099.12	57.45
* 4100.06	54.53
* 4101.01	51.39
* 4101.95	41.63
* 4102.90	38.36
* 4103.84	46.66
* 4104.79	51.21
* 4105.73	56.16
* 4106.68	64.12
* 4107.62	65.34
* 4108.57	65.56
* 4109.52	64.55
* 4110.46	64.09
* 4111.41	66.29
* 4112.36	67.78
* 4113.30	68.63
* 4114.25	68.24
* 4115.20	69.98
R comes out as 8.1 angstrom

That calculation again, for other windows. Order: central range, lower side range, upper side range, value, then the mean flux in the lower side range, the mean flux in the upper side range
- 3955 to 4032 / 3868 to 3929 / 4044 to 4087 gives 2.37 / 48.5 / 61.6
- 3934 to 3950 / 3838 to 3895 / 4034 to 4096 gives 6.09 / 46.8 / 63.3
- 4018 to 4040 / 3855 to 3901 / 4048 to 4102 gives -1.66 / 47.6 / 62.7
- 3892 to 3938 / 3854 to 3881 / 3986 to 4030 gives 8.01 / 48.6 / 63.4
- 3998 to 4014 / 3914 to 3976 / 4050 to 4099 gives -4.27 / 37.9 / 63.3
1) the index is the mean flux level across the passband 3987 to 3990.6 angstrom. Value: 61.6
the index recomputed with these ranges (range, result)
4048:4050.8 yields 65.2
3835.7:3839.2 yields 33.9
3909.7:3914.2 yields 56.7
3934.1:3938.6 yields 14.1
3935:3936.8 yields 12.5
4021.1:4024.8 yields 64.9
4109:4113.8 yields 66.3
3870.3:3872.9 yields 49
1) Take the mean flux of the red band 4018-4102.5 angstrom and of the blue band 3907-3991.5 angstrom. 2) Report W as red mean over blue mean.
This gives 1.5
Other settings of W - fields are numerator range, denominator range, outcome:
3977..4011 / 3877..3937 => 1.37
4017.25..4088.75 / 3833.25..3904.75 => 1.35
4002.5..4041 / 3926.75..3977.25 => 1.83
